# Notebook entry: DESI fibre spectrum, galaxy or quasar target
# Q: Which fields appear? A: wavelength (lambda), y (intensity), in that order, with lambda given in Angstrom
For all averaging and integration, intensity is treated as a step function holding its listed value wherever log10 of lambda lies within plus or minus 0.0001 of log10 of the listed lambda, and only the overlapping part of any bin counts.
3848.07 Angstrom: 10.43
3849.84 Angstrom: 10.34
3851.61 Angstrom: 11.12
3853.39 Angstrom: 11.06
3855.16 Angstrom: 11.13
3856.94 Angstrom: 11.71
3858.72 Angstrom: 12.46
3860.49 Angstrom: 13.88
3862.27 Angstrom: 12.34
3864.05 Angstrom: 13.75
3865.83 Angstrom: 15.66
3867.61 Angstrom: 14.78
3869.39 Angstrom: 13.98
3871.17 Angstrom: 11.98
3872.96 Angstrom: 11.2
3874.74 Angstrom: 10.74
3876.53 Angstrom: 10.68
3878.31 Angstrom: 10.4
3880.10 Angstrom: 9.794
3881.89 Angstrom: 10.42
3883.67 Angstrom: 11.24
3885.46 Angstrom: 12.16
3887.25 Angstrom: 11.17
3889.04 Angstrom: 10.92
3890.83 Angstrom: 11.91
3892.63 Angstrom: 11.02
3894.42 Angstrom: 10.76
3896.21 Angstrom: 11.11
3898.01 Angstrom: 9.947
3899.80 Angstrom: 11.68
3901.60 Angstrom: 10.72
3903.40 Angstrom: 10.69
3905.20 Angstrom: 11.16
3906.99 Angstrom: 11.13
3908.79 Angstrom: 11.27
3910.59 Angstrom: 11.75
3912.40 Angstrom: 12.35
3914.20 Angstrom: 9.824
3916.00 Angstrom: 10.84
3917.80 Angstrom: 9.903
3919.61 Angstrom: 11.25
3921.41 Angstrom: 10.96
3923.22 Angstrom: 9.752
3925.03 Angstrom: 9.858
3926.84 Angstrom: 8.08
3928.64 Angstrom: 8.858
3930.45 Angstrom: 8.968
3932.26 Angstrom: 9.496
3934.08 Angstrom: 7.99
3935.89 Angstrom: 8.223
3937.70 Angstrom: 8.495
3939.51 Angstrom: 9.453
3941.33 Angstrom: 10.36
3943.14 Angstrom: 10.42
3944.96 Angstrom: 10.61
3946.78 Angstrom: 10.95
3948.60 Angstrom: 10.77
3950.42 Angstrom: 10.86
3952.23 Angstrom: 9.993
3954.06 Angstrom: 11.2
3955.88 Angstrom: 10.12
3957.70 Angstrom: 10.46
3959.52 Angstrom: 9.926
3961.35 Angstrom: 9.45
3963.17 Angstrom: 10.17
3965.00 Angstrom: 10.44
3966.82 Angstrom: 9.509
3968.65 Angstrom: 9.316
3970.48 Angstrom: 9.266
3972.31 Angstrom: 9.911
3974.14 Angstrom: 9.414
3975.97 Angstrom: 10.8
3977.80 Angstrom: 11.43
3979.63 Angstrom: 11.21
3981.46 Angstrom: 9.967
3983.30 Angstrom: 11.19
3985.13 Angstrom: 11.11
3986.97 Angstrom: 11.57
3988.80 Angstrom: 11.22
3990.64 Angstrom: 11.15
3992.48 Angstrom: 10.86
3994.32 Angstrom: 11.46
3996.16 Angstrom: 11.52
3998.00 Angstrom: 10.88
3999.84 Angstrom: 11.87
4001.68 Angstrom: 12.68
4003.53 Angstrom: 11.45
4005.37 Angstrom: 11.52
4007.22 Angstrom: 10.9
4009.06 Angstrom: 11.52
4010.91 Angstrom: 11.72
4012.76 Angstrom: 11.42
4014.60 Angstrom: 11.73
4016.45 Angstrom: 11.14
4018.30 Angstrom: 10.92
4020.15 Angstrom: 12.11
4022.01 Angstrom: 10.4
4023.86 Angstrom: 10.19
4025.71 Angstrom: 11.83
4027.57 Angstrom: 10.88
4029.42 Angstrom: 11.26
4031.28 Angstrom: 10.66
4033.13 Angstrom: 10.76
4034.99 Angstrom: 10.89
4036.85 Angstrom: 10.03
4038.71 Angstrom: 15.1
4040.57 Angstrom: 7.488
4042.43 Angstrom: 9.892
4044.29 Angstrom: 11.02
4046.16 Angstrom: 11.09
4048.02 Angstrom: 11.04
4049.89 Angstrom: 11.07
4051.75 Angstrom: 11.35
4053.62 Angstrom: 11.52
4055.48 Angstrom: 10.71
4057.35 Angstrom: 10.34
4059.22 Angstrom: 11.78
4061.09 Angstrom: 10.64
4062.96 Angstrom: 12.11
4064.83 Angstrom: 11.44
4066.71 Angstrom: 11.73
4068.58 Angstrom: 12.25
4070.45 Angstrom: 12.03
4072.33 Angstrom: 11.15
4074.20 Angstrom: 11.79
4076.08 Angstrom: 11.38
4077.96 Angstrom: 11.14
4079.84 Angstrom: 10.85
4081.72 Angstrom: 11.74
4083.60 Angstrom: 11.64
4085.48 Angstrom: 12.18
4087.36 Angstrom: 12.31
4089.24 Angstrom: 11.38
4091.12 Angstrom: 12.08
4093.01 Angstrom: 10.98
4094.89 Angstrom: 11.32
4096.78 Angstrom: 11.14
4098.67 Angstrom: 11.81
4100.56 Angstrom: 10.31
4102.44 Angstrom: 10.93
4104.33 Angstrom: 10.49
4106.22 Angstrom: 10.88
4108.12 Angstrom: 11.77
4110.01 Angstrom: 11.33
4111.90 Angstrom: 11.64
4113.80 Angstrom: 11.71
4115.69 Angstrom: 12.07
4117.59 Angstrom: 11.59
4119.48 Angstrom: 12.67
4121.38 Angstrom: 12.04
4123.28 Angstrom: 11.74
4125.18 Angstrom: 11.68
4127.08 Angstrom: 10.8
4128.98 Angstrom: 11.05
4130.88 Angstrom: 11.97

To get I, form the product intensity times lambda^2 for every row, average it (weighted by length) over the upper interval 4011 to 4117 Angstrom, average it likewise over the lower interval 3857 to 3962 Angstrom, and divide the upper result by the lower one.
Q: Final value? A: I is 1.12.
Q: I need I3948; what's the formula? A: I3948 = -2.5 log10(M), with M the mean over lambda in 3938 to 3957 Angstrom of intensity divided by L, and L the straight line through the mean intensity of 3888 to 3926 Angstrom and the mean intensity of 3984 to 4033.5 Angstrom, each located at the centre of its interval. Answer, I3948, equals 0.06 mag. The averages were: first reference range 10.9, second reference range 11.3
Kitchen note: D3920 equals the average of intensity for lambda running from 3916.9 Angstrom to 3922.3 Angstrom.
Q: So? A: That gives 10.7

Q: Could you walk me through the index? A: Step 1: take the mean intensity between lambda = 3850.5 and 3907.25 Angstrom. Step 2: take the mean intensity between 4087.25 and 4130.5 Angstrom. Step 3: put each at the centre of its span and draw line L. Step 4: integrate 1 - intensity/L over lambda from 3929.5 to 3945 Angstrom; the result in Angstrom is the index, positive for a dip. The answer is 3.1 Angstrom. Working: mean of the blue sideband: 11.6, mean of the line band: 9.26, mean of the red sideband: 11.5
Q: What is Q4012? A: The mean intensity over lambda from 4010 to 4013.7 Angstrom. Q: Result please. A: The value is 11.6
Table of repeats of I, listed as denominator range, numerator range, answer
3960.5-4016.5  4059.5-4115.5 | 1.10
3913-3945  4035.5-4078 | 1.24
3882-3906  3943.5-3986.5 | 0.97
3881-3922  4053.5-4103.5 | 1.13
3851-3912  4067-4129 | 1.10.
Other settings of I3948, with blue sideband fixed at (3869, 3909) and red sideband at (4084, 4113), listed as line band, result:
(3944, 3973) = 0.102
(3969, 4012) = 0.018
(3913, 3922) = 0.052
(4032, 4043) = 0.056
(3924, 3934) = 0.236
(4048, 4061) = 0.022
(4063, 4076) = -0.037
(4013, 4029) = 0.010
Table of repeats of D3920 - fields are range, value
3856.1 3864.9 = 12.8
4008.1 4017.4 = 11.5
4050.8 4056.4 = 11.2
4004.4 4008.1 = 11.2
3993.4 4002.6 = 11.7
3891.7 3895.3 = 10.9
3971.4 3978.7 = 10.4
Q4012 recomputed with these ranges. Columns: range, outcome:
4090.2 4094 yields 11.5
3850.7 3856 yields 11.1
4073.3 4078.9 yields 11.4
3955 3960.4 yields 10.2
